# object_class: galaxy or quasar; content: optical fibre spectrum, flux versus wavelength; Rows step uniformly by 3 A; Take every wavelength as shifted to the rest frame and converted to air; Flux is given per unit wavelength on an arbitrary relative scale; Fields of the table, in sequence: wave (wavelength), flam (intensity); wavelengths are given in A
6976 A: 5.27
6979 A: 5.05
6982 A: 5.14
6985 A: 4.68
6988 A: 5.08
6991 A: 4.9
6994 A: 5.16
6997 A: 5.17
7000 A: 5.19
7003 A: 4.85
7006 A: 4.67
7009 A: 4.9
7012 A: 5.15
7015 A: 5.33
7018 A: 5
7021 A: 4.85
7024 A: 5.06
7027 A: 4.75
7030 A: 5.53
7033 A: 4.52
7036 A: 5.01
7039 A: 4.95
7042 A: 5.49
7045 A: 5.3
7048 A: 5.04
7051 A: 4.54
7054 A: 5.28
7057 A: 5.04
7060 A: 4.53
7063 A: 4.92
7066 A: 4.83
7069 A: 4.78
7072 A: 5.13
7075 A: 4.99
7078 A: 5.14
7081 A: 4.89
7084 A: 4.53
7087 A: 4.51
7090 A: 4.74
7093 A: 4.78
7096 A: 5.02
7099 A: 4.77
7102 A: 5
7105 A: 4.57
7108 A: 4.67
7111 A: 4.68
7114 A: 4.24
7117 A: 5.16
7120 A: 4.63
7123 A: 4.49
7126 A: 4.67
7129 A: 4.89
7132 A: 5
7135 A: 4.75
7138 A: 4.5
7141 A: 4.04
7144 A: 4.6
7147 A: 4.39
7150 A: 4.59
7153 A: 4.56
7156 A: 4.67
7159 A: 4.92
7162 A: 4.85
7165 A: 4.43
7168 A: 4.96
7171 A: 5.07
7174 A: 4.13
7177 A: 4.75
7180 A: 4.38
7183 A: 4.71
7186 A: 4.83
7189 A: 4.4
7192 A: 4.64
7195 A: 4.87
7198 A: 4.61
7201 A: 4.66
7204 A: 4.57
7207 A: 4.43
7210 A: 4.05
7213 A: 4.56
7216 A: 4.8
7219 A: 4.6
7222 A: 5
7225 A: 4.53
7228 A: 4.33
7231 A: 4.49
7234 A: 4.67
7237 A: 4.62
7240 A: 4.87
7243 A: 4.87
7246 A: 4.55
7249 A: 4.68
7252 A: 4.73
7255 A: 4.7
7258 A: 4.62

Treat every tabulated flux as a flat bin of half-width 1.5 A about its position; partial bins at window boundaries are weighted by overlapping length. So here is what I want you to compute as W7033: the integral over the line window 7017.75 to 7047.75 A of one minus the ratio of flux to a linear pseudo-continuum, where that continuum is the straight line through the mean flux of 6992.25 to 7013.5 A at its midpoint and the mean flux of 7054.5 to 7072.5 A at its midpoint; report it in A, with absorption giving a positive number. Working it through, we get -0.62 A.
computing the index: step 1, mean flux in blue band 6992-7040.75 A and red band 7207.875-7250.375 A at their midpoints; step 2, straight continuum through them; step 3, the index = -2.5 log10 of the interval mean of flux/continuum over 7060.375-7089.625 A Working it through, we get 0.01 mag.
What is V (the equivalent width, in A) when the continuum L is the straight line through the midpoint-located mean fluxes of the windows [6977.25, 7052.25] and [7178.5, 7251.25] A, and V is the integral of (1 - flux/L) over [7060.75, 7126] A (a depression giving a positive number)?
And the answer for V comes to 1.06 A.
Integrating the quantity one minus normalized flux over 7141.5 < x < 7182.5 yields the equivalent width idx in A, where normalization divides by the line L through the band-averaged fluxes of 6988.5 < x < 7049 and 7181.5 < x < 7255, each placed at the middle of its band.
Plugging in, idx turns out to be 1.03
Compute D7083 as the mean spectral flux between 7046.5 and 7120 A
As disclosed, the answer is 4.82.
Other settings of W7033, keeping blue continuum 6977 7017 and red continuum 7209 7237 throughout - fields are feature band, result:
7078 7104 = 0.21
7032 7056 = -0.48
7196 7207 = 0.03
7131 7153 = 0.88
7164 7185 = 0.12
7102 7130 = 0.61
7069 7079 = -0.35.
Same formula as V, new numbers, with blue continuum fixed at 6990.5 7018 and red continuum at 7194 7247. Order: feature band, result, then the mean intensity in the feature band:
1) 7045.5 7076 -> 0.0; 4.92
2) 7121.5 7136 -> 0.1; 4.76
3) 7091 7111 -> 0.2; 4.79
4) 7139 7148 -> 0.8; 4.35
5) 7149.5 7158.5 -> 0.2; 4.64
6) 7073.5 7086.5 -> 0.1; 4.86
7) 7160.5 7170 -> -0.1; 4.76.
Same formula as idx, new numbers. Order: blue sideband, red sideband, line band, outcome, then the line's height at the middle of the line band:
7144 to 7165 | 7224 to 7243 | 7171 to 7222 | 0.4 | 4.62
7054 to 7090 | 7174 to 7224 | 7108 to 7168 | 1.0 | 4.72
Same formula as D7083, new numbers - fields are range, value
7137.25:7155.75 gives 4.46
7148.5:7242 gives 4.63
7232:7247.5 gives 4.71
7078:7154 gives 4.68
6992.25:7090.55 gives 4.96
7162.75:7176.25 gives 4.66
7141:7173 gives 4.66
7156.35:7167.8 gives 4.75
